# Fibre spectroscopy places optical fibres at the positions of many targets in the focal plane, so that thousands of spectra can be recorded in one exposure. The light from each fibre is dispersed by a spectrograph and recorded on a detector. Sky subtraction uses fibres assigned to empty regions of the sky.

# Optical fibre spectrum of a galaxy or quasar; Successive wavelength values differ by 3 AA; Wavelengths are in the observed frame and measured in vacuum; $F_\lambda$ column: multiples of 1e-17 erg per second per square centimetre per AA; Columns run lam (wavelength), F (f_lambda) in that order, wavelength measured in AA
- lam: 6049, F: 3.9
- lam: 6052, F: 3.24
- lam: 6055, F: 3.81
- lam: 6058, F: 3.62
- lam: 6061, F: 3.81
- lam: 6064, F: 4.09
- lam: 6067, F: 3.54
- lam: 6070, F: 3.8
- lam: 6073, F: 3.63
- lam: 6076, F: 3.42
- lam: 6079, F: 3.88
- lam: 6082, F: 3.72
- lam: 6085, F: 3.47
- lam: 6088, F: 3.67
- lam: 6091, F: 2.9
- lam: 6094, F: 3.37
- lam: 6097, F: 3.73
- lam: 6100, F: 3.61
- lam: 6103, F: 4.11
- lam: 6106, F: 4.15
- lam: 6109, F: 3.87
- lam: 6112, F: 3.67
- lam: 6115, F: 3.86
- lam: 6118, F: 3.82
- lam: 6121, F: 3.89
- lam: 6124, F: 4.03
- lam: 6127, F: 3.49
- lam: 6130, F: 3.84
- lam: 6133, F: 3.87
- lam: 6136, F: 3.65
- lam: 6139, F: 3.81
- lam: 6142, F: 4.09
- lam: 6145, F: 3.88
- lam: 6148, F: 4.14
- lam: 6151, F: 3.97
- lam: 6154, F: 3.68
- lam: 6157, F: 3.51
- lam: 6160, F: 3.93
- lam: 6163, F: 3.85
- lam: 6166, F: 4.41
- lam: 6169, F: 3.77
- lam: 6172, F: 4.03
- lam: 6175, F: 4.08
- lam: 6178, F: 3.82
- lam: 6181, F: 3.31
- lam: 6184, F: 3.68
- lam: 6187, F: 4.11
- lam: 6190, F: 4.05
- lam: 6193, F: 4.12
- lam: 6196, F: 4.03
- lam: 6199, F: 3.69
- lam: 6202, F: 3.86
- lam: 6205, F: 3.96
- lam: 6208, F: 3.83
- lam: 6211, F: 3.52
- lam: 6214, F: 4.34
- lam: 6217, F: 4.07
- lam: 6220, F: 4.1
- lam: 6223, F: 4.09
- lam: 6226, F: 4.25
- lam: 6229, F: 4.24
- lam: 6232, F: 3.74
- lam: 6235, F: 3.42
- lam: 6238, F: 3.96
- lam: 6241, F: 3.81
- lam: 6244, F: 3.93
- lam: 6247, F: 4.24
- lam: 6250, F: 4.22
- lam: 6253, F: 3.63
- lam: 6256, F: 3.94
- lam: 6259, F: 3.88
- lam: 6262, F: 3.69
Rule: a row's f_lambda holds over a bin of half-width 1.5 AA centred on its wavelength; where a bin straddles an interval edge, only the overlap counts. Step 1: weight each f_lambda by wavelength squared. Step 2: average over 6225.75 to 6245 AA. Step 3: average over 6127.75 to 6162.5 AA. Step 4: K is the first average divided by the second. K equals 1.0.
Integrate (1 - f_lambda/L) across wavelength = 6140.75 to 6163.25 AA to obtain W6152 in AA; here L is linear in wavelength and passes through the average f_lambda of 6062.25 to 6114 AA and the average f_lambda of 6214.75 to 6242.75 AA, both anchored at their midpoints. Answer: -0.38 AA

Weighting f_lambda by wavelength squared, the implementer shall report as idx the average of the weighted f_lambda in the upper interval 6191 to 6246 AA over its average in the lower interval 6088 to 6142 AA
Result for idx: 1.09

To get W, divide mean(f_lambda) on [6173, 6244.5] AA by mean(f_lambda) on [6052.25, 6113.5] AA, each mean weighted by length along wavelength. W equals 1.06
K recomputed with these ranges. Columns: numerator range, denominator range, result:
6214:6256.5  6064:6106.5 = 1.15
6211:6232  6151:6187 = 1.09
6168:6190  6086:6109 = 1.08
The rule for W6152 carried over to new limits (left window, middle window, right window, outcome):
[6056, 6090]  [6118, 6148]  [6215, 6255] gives -0.46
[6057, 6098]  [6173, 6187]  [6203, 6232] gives 0.50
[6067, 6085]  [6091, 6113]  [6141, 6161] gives 0.04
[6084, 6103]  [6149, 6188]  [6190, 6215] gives -0.70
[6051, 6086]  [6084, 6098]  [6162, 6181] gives 1.20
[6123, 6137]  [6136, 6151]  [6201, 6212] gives -0.67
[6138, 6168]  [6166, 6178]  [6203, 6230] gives -0.12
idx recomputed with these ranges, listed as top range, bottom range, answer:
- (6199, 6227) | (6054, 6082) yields 1.12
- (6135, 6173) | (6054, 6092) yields 1.10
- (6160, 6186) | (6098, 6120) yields 1.02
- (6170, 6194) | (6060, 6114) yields 1.09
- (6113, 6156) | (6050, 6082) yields 1.07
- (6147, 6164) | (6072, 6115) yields 1.07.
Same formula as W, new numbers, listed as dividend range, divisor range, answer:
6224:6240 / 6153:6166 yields 1.03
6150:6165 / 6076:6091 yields 1.06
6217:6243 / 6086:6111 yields 1.08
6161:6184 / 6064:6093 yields 1.08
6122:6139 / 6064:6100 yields 1.06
